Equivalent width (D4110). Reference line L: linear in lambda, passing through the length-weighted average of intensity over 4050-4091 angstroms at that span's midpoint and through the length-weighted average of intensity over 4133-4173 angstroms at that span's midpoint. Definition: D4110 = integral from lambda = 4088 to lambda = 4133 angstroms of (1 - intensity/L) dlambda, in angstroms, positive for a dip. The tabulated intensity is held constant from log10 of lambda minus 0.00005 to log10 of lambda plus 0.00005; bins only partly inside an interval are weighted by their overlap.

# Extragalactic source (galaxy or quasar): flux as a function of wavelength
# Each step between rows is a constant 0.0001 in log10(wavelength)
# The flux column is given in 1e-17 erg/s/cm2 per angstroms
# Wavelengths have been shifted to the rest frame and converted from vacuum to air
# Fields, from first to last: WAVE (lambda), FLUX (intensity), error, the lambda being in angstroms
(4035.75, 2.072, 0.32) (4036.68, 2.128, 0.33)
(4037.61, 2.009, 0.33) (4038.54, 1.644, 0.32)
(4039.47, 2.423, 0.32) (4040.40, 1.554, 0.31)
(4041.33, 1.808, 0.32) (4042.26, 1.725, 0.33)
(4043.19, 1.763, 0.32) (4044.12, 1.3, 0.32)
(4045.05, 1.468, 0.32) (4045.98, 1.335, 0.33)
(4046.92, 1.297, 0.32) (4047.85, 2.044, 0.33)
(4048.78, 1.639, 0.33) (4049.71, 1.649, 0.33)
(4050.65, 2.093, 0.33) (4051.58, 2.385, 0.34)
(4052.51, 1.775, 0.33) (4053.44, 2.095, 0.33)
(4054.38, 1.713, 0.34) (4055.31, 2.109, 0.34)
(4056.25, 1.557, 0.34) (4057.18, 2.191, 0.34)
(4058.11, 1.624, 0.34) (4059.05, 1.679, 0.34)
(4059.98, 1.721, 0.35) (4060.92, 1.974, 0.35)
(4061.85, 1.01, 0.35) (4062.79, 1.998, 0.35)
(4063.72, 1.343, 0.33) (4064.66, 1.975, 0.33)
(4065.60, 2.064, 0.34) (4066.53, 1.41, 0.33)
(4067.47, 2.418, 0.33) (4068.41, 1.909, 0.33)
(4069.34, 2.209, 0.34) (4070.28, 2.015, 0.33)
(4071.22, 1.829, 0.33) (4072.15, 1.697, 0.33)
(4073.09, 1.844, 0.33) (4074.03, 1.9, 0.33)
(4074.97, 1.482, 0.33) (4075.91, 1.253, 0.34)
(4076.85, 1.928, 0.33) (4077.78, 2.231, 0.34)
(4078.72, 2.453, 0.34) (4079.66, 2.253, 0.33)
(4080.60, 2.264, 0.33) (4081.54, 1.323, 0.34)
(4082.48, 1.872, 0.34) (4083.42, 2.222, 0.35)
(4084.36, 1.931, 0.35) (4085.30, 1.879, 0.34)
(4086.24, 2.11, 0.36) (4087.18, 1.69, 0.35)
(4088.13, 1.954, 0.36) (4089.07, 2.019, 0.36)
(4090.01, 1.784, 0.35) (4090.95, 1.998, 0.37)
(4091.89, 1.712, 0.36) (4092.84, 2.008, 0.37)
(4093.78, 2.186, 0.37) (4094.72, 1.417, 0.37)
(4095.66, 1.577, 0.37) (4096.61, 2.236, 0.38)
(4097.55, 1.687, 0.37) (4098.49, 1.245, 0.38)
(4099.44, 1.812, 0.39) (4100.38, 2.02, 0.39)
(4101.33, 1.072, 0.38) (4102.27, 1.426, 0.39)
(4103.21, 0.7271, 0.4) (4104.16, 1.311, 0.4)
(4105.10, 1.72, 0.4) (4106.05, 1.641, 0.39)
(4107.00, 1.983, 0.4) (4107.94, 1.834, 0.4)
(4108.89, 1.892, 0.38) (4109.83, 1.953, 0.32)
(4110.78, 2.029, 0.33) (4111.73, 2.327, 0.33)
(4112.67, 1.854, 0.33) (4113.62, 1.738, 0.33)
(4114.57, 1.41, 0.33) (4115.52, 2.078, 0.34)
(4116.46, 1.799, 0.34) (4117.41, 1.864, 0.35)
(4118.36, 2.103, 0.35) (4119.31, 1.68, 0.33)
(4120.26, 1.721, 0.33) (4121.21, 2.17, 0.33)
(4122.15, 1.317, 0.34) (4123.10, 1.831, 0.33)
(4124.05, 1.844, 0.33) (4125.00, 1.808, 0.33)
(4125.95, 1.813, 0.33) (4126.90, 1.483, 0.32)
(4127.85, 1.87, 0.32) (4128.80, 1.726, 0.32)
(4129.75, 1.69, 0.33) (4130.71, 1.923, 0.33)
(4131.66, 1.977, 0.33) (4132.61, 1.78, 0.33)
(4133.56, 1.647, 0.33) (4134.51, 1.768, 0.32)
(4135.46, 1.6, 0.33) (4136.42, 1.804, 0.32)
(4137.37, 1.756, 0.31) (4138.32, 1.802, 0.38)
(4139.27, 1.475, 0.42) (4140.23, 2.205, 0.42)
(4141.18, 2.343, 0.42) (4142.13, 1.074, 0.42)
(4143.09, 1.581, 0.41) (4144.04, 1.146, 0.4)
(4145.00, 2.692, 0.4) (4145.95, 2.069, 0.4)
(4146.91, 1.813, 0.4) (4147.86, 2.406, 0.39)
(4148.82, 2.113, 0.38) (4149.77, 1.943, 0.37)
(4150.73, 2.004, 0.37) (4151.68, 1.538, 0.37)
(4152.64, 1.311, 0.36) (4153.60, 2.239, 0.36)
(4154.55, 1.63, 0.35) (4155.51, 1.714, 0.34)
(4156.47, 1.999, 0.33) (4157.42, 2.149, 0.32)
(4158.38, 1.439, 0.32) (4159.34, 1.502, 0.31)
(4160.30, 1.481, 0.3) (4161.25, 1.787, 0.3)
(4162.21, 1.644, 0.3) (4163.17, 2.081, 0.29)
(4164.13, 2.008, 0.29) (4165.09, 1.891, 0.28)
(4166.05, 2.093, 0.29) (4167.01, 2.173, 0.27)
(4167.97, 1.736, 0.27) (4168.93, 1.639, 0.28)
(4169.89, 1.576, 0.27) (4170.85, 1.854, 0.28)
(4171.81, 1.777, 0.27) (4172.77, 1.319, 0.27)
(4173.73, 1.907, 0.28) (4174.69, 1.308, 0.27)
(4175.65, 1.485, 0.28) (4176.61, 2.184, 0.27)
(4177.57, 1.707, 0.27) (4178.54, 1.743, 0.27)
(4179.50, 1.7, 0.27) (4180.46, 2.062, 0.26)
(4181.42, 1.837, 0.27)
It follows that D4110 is 1.92 angstroms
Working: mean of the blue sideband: 1.89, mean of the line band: 1.77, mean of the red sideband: 1.81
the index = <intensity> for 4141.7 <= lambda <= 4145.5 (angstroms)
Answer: 1.63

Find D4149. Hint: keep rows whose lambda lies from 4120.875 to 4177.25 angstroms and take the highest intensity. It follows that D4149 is 2.692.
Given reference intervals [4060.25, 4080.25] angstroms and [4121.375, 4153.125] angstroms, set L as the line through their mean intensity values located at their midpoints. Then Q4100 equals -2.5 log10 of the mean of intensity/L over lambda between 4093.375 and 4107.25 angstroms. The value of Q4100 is 0.15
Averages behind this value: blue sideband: 1.87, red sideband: 1.8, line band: 1.59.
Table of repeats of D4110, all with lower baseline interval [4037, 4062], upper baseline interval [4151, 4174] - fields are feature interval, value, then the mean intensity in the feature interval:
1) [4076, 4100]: -1.73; 1.9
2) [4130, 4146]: -0.20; 1.79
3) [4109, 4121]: -0.77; 1.89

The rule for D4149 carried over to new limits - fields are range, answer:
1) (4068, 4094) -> 2.453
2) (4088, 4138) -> 2.327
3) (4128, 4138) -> 1.977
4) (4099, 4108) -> 2.02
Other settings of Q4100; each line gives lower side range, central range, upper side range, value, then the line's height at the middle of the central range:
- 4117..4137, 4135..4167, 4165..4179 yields -0.04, 1.77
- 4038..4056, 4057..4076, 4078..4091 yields 0.06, 1.89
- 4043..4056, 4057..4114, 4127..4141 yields -0.03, 1.77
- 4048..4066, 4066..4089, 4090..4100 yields -0.07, 1.81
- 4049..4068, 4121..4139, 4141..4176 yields 0.03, 1.81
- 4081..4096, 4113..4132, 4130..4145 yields 0.00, 1.79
